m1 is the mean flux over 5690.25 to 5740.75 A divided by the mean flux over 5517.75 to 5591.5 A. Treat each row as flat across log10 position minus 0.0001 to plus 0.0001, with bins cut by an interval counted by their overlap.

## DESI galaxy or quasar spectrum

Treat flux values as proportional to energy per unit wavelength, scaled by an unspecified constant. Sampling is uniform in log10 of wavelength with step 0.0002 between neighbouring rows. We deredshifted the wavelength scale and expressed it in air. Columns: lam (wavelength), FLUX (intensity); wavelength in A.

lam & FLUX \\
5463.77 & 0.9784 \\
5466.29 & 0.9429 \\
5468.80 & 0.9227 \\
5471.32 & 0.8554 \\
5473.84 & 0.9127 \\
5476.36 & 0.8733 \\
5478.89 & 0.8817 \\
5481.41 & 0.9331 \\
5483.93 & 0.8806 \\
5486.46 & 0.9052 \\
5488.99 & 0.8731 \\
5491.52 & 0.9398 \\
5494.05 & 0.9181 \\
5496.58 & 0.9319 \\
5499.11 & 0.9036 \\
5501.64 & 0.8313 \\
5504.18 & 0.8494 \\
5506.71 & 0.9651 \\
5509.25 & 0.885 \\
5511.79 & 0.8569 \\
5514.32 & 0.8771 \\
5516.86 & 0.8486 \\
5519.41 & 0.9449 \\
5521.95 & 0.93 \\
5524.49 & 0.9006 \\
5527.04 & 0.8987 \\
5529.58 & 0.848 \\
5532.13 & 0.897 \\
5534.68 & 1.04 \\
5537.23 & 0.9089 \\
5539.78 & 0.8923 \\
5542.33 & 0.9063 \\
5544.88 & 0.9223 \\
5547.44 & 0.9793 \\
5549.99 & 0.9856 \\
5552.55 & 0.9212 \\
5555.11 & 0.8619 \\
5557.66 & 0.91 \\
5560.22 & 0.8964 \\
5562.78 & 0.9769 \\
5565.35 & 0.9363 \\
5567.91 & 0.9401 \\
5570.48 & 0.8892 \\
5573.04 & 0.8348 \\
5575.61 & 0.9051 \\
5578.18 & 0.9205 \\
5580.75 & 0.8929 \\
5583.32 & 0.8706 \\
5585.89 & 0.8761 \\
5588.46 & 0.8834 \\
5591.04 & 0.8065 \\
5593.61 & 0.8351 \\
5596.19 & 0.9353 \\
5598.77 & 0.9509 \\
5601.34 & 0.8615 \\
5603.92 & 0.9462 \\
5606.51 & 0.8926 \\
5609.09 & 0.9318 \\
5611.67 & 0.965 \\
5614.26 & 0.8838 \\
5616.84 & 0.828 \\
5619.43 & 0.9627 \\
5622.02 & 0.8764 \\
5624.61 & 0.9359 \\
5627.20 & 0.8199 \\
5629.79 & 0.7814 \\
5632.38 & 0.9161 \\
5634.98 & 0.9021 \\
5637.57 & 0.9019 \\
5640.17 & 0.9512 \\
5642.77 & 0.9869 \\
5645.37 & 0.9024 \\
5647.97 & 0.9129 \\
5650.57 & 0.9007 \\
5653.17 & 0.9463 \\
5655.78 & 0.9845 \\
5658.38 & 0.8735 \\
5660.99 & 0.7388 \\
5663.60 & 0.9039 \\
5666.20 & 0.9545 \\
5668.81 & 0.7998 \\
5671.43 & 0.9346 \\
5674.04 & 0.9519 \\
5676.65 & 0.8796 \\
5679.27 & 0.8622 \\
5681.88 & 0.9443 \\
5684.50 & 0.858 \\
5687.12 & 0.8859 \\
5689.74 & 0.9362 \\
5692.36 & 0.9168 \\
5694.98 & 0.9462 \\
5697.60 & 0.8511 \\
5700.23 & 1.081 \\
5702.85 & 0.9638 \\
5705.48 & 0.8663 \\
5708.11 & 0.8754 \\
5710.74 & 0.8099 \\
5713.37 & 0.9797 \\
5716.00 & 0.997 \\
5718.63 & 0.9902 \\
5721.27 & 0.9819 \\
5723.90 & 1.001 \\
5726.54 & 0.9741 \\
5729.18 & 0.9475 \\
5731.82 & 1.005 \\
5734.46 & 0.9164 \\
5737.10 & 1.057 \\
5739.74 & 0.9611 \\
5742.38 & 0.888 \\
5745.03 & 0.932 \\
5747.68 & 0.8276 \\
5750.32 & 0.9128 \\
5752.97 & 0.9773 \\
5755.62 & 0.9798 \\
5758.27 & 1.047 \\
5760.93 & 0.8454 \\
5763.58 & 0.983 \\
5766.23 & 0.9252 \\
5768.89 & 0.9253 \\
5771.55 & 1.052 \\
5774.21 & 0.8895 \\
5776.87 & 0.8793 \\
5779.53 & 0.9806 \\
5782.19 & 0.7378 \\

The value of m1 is 1.05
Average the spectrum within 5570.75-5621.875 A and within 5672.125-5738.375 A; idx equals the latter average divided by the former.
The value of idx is 1.1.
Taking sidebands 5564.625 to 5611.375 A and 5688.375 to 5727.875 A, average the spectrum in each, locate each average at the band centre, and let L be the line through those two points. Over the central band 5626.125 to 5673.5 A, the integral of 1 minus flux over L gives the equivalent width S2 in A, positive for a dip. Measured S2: 1.27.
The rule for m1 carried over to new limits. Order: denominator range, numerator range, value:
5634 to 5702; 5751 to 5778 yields 1.04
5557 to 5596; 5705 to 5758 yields 1.06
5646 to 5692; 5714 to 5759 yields 1.07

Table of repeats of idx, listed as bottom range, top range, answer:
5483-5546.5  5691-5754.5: 1.05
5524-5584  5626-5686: 0.98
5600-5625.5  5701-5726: 1.04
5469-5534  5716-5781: 1.07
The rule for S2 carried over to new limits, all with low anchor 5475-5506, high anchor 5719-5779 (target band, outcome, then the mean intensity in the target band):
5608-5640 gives 1.0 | 0.894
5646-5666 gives 0.7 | 0.898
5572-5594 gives 1.1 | 0.871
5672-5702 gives 0.6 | 0.921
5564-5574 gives 0.1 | 0.902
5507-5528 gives 0.1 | 0.896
